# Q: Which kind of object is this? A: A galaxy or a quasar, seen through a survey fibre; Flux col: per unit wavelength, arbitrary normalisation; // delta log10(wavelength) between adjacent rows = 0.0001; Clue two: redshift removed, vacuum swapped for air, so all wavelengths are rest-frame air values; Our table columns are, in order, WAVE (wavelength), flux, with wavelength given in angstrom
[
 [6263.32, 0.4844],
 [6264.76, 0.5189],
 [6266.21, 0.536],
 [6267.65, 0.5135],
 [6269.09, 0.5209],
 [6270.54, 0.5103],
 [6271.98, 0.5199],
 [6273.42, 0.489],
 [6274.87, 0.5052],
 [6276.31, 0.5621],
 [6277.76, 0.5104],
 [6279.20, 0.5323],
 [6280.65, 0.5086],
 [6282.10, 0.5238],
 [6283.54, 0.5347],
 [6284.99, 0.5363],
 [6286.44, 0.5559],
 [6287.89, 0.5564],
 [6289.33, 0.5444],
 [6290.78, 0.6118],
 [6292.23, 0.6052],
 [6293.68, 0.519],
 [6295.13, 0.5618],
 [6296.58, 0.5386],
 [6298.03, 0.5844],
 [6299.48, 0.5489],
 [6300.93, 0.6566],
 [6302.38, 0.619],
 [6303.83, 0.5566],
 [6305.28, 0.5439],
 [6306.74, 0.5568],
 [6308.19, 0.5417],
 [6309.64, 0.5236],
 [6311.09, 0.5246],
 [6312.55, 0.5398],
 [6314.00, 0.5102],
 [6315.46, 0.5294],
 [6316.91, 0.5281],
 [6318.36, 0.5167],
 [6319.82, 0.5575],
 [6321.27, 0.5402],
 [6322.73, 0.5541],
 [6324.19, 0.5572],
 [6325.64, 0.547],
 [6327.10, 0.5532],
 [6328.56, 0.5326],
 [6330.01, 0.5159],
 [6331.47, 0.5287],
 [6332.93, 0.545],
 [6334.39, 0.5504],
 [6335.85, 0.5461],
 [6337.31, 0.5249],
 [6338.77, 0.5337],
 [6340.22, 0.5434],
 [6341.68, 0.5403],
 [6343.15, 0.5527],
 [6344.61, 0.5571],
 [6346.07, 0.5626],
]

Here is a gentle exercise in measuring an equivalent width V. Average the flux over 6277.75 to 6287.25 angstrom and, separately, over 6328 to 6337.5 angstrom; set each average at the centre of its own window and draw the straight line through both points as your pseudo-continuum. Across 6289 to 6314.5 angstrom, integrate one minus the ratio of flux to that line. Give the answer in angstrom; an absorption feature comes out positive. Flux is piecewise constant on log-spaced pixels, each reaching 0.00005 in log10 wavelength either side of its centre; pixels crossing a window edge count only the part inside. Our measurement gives -1.38 angstrom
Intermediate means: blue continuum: 0.53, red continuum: 0.535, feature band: 0.561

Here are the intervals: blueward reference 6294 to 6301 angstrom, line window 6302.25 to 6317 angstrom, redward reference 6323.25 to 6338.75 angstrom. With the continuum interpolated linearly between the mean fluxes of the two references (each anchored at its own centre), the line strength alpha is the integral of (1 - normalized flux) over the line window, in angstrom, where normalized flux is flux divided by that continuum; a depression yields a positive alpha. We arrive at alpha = 0.4 angstrom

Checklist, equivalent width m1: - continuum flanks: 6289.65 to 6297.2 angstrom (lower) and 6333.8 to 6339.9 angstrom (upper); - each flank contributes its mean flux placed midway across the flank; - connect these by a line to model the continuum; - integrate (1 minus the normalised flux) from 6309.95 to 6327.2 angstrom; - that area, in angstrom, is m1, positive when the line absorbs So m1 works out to 0.4 angstrom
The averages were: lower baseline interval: 0.566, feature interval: 0.537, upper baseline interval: 0.539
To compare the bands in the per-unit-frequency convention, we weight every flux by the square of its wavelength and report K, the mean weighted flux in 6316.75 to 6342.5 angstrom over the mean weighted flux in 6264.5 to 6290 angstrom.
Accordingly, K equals 1.0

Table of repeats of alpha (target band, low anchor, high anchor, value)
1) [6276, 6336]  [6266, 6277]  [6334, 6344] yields -2.0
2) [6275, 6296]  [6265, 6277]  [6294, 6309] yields -0.1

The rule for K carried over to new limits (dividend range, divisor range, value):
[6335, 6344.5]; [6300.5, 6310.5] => 0.96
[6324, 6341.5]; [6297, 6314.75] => 0.97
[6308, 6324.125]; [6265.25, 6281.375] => 1.04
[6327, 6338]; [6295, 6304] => 0.93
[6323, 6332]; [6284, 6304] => 0.96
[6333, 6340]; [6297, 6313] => 0.97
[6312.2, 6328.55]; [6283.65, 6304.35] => 0.95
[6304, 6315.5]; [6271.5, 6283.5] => 1.04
